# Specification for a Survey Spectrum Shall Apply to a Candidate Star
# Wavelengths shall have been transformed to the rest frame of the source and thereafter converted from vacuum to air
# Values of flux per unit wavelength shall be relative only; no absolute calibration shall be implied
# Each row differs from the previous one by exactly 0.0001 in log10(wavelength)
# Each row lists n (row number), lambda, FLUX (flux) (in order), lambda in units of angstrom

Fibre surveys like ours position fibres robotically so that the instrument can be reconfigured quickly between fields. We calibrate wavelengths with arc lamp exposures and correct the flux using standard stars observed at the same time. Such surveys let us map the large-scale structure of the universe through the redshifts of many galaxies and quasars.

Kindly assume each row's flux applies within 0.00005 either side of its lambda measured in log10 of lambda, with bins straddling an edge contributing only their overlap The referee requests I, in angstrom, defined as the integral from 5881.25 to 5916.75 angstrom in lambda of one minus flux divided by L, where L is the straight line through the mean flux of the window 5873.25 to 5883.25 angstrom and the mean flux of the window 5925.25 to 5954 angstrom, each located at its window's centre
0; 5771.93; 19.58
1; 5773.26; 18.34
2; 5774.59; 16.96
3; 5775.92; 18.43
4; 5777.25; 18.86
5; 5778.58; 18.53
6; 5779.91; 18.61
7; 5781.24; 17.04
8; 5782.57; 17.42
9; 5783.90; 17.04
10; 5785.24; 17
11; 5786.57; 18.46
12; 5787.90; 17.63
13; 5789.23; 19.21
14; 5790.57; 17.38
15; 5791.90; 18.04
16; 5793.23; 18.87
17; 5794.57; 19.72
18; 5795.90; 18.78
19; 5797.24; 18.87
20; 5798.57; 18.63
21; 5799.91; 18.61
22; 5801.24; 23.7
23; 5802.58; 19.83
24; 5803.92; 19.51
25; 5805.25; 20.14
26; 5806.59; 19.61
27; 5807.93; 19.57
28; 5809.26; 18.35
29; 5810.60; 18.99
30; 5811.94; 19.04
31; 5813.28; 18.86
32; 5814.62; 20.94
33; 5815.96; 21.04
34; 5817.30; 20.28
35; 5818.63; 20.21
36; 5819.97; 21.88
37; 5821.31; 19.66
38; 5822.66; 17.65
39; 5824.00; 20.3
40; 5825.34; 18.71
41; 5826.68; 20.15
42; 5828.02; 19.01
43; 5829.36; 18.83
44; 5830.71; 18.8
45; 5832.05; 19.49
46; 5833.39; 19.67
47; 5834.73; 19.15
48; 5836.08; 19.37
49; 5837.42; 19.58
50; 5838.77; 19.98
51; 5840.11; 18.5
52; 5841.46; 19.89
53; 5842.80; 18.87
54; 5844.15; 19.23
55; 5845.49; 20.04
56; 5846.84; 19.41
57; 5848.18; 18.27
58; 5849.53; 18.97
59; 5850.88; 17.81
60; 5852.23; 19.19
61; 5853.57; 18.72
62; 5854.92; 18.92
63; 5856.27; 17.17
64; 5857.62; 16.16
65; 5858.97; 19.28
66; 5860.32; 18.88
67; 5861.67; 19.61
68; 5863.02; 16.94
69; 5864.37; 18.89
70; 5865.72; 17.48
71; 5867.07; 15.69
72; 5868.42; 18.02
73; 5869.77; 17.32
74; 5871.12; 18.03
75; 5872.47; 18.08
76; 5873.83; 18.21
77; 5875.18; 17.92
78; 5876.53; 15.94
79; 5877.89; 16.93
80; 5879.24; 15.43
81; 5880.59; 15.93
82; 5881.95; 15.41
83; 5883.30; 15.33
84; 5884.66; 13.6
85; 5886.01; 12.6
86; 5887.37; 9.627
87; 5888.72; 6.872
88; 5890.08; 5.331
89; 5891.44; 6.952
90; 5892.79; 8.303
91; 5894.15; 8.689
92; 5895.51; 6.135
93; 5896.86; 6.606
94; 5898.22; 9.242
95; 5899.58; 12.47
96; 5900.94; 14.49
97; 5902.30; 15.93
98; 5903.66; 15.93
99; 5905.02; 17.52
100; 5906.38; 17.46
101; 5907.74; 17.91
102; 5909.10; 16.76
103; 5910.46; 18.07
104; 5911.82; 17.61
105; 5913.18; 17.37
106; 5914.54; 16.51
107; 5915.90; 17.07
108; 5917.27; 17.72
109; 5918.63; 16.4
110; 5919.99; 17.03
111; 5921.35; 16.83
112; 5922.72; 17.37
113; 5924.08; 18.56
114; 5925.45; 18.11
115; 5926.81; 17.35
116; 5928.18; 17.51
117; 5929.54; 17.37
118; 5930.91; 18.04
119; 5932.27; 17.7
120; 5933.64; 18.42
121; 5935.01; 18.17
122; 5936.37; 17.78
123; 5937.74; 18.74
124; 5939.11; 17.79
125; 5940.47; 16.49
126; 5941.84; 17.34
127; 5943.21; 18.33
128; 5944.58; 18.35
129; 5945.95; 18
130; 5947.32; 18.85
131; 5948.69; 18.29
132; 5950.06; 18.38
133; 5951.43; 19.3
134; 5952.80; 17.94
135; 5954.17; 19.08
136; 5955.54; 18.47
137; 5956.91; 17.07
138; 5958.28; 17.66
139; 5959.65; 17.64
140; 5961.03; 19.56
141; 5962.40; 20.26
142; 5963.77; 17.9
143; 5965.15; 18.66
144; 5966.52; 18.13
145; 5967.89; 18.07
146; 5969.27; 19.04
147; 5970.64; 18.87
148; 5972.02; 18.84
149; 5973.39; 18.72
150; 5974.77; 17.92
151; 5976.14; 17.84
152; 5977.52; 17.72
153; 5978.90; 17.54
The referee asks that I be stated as 8.2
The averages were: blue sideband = 16.5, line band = 13.1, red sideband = 18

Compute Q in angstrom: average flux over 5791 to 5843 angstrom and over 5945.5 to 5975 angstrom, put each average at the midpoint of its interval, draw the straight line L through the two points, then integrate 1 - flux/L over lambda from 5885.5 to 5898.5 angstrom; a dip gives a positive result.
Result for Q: 7.6 angstrom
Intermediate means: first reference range 19.5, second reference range 18.5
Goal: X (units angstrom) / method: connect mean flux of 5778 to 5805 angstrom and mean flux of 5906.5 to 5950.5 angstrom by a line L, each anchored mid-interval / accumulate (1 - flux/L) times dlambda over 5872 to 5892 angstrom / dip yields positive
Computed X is 4.9 angstrom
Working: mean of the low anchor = 18.7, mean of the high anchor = 17.7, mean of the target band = 13.6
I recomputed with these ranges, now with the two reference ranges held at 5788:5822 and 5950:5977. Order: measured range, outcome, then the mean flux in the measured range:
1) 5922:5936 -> 0.63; 17.9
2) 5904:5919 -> 1.22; 17.3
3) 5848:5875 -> 1.54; 18.1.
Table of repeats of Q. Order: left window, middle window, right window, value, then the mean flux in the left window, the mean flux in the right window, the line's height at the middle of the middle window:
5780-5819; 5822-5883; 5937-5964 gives 1.47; 19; 18.3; 18.8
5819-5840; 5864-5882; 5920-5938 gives 1.55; 19.5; 17.8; 18.7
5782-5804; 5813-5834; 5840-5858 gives -1.15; 18.7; 18.7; 18.7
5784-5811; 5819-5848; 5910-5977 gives -1.03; 19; 18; 18.8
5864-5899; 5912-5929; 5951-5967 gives -1.50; 13.4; 18.5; 15.9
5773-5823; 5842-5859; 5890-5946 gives -1.00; 19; 15.7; 17.6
